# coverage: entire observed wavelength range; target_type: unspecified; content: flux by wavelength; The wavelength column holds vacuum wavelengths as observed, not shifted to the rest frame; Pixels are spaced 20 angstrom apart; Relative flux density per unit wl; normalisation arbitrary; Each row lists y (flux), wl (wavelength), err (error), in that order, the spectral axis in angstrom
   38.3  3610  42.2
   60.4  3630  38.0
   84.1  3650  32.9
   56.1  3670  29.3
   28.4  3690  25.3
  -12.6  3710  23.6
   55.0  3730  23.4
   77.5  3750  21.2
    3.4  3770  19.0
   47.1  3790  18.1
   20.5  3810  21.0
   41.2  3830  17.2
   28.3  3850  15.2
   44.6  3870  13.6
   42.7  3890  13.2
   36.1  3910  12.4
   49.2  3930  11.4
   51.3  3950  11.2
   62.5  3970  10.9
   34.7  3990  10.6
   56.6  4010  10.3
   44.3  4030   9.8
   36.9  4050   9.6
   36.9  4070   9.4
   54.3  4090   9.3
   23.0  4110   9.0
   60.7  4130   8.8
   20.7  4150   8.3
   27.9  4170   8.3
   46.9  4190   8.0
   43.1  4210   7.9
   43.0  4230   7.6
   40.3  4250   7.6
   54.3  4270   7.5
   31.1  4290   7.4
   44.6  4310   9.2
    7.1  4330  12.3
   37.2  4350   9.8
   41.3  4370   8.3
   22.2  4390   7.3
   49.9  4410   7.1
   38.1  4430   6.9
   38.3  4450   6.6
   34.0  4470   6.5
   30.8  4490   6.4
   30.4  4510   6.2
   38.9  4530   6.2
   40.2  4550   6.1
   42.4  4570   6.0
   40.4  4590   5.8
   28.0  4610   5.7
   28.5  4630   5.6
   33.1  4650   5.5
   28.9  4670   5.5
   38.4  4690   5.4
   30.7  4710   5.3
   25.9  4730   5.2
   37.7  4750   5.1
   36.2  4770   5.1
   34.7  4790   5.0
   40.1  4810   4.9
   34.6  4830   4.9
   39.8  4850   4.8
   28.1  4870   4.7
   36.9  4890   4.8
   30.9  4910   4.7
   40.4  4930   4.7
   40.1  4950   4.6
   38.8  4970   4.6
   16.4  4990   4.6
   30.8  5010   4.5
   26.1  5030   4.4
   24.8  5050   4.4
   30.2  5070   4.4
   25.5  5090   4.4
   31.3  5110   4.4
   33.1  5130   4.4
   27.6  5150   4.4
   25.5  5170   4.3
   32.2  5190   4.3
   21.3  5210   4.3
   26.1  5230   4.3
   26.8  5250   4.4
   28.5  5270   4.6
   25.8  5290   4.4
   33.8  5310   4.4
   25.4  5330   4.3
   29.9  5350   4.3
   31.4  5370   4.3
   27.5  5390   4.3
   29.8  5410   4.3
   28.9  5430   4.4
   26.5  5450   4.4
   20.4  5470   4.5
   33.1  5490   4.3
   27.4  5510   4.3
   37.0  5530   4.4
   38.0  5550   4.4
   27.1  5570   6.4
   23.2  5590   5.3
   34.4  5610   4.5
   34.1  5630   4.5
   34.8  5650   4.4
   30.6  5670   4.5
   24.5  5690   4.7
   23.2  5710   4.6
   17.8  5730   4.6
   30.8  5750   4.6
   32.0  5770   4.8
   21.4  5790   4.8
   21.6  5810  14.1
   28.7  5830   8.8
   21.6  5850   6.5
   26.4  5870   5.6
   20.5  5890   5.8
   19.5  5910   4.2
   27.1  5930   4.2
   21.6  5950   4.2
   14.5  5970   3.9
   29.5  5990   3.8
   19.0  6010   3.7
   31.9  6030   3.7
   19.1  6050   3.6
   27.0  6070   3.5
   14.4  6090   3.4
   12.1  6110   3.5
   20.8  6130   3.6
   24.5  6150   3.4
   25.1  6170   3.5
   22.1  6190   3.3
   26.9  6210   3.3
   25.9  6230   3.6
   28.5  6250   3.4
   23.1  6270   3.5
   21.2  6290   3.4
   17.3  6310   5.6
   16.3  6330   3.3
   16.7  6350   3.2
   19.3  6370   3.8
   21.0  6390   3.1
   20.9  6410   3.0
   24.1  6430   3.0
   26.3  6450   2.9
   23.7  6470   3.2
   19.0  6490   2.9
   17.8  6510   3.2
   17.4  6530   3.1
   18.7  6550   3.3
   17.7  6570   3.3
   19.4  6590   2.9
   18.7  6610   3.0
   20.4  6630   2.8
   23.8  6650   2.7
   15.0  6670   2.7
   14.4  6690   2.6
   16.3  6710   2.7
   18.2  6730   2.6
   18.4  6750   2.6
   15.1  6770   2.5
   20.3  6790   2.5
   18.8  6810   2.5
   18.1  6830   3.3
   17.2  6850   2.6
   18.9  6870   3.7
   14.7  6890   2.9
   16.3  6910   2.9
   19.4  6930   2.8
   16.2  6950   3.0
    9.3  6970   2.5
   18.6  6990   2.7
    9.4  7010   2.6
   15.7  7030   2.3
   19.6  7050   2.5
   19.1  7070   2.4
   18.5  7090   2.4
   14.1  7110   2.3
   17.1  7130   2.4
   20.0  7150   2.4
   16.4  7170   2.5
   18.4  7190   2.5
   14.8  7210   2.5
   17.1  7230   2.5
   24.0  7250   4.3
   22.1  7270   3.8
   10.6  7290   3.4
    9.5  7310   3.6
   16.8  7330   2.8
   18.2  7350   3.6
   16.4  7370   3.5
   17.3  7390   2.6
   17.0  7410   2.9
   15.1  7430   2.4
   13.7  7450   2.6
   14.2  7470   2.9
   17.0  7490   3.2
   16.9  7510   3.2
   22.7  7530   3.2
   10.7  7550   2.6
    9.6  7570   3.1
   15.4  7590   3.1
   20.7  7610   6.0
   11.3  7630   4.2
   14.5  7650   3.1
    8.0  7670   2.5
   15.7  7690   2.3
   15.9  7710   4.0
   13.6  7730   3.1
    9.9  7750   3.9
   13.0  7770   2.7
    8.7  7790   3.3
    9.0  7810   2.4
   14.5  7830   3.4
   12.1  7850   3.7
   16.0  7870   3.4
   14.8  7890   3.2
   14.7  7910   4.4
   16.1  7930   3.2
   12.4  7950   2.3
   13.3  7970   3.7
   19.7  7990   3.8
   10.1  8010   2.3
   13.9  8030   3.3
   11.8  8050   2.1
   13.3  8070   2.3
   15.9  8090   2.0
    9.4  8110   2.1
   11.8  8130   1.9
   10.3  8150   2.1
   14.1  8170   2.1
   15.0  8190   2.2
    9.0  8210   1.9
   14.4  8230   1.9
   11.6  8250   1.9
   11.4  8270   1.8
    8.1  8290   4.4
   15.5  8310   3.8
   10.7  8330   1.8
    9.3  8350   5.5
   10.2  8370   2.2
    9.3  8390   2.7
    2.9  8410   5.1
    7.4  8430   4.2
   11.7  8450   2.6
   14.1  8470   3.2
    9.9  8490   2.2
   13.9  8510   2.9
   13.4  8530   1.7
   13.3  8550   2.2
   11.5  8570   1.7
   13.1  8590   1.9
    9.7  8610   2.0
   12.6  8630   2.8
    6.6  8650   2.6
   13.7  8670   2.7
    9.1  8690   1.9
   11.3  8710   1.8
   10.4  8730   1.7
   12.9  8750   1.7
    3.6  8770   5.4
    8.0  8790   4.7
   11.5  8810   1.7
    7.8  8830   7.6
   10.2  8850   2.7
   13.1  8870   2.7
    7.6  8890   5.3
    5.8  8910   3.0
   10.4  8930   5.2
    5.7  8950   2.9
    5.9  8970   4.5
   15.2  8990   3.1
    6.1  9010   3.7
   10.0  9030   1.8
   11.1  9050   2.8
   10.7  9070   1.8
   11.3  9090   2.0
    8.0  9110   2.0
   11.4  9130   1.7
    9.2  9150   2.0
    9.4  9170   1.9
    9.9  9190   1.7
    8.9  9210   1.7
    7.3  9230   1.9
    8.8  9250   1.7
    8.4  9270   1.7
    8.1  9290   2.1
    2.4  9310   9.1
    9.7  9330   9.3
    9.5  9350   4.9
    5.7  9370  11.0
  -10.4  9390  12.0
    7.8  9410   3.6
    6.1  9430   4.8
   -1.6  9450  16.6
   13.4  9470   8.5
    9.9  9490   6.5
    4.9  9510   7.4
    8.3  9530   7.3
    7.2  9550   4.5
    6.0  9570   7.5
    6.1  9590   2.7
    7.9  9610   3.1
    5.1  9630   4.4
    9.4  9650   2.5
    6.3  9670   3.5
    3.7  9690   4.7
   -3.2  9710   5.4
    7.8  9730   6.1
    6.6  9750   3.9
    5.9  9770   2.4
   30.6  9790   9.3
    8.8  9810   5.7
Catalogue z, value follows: 1.018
